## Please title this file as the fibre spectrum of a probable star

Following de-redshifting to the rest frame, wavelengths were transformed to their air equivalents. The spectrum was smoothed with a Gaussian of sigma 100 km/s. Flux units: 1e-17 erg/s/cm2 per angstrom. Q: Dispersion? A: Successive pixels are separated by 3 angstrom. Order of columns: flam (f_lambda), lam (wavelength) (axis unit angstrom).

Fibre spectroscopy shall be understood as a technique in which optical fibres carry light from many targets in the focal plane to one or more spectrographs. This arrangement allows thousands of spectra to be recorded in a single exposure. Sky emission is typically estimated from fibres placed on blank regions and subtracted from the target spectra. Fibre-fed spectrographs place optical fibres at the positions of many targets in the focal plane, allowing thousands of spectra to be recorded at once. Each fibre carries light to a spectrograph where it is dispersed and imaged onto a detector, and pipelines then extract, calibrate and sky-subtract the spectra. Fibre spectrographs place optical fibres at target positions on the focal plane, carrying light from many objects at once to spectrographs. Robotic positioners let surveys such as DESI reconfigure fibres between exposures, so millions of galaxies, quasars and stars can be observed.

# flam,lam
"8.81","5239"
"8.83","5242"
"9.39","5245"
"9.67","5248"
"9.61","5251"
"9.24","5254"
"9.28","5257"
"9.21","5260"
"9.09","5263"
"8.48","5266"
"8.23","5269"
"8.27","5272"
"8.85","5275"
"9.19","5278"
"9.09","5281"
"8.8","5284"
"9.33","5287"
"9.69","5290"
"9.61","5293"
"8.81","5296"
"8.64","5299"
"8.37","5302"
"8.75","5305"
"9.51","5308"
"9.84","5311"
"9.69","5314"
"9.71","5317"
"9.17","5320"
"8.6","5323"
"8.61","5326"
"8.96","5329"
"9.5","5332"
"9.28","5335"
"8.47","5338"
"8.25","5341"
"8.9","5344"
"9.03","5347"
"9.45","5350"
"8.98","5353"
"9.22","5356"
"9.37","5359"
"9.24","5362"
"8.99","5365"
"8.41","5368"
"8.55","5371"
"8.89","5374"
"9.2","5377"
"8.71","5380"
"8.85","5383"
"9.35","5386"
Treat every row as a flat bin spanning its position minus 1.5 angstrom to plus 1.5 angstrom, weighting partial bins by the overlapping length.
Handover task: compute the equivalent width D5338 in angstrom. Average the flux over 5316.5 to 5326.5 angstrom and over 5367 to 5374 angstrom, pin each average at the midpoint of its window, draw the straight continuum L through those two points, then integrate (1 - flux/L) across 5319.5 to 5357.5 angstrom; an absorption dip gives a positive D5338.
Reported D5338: -0.4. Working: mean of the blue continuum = 8.99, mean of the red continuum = 8.57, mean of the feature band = 8.95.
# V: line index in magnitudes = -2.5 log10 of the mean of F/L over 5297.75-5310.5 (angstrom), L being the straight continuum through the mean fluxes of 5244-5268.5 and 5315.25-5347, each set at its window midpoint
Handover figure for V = 0.02 mag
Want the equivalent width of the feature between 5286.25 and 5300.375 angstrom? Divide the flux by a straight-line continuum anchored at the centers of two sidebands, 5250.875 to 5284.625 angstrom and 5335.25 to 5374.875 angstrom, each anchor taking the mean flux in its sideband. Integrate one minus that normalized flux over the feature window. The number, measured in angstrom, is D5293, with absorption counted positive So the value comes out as -0.47 angstrom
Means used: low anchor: 8.92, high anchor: 8.92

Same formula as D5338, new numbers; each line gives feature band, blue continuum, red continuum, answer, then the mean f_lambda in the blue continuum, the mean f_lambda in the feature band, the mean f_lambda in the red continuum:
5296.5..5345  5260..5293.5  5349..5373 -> -0.1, 8.96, 9.01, 9.01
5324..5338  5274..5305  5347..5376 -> 0.0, 9.03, 9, 9.02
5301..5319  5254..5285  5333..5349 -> -1.0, 8.87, 9.33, 8.83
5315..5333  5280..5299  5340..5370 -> 0.0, 9.18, 9.1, 8.99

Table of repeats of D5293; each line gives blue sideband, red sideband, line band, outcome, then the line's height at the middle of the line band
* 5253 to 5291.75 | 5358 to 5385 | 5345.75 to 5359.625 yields -0.4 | 8.93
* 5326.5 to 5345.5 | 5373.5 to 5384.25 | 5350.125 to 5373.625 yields -0.2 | 8.9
